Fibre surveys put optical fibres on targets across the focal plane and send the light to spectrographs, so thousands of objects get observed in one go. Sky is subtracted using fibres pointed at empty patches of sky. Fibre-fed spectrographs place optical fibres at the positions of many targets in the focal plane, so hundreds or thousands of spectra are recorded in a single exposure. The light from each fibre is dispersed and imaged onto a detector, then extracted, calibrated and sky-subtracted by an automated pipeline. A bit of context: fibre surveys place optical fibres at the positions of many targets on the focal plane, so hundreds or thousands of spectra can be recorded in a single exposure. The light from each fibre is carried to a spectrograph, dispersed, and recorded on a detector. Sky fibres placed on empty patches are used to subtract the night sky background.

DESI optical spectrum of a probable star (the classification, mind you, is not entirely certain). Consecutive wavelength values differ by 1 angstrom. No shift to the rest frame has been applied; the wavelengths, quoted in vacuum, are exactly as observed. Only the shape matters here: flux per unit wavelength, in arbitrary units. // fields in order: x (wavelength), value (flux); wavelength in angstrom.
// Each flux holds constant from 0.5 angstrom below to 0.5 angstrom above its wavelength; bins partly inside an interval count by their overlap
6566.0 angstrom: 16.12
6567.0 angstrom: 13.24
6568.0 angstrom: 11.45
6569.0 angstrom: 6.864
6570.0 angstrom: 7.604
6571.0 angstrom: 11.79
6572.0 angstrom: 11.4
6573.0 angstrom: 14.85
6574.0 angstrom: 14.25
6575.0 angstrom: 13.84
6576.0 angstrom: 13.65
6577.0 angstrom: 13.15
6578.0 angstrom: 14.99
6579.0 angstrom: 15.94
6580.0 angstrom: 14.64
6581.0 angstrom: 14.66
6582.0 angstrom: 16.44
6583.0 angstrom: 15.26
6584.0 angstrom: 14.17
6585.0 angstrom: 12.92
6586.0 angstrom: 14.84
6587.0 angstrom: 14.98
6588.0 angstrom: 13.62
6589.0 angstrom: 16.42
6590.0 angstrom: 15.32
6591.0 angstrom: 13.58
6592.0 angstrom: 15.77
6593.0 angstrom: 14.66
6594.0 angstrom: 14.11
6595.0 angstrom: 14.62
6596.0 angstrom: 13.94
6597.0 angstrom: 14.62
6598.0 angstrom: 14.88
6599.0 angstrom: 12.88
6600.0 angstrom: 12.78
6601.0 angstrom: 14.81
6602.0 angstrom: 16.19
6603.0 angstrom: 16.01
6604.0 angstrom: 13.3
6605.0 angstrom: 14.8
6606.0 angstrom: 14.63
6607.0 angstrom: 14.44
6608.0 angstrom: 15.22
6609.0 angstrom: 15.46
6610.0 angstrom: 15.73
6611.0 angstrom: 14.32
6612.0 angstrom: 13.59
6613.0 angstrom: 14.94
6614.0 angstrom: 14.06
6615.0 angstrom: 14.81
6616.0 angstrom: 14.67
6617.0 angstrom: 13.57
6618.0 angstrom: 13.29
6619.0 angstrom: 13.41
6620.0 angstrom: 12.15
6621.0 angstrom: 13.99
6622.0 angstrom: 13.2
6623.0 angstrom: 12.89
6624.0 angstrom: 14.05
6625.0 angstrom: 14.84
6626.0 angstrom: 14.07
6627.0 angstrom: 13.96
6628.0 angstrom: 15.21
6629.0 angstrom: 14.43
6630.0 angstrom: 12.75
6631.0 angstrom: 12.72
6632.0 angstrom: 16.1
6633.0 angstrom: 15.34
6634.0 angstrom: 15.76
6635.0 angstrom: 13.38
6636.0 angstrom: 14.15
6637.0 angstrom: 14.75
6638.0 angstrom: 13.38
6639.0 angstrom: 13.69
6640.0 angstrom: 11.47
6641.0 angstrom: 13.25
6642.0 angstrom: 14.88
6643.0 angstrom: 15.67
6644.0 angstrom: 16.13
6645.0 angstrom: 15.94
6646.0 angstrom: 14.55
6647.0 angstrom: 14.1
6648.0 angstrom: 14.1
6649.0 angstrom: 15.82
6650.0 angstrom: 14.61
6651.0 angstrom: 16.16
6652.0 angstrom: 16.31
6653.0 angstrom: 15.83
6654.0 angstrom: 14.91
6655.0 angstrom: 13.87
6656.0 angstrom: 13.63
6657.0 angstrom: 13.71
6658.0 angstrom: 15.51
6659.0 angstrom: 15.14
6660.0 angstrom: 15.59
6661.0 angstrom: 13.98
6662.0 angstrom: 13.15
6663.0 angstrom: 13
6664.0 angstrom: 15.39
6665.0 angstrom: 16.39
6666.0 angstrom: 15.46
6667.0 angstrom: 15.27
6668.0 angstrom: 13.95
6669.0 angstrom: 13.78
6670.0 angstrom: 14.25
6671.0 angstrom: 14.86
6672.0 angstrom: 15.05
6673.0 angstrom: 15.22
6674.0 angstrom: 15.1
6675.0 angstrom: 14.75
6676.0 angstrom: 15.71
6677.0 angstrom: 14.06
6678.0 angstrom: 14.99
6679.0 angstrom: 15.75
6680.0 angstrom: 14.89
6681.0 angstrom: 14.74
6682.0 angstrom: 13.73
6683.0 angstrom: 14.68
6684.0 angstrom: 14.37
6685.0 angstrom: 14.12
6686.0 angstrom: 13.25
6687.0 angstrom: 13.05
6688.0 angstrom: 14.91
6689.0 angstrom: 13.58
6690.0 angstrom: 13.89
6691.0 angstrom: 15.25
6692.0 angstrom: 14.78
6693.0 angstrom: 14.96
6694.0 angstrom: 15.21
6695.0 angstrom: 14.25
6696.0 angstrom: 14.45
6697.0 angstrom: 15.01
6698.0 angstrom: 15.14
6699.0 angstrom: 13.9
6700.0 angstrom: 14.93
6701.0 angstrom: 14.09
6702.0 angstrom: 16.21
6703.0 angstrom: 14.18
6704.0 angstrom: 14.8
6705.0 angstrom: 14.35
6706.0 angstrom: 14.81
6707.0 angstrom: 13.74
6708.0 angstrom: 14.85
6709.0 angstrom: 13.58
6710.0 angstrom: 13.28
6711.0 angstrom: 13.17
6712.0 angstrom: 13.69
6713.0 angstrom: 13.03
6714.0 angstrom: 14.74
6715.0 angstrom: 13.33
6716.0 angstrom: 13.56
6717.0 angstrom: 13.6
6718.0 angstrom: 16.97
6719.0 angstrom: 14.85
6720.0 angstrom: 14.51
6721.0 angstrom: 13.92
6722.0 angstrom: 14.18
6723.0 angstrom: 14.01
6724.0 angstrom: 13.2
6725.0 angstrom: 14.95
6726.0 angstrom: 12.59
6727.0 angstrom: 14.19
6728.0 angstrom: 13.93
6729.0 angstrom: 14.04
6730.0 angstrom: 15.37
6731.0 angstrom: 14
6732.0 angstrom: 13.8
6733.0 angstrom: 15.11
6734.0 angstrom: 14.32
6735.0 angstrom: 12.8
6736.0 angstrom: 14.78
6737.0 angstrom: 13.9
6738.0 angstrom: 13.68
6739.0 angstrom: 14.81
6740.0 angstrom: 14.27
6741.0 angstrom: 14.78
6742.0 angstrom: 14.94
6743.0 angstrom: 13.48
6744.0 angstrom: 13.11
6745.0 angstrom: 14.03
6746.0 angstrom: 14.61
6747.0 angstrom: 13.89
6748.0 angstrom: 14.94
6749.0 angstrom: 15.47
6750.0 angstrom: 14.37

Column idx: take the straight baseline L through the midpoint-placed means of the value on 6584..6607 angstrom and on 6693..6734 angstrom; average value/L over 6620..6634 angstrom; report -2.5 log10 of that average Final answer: 0.03 mag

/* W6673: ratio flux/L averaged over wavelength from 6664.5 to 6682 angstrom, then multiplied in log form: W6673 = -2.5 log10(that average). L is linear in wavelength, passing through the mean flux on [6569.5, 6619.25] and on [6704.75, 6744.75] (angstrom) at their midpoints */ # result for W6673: -0.06 mag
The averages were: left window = 14.3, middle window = 14.9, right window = 14.1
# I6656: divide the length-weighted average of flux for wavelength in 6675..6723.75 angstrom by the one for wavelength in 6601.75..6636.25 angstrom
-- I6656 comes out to 1.0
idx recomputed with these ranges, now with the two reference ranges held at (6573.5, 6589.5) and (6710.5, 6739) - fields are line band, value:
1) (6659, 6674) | -0.03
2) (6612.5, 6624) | 0.06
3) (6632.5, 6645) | 0.00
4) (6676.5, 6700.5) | -0.02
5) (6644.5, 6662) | -0.04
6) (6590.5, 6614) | 0.00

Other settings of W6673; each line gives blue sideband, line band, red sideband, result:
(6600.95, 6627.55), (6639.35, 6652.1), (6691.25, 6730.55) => -0.036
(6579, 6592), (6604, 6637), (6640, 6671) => 0.041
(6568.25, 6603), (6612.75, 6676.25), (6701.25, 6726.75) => -0.031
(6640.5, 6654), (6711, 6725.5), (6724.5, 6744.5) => 0.014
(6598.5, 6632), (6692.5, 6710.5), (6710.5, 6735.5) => -0.034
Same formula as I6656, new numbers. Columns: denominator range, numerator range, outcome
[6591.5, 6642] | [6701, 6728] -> 1.00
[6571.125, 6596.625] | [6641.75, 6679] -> 1.03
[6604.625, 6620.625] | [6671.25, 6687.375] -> 1.02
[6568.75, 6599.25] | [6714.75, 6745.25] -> 1.02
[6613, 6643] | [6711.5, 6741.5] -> 1.01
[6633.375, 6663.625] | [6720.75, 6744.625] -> 0.97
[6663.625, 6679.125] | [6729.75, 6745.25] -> 0.95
